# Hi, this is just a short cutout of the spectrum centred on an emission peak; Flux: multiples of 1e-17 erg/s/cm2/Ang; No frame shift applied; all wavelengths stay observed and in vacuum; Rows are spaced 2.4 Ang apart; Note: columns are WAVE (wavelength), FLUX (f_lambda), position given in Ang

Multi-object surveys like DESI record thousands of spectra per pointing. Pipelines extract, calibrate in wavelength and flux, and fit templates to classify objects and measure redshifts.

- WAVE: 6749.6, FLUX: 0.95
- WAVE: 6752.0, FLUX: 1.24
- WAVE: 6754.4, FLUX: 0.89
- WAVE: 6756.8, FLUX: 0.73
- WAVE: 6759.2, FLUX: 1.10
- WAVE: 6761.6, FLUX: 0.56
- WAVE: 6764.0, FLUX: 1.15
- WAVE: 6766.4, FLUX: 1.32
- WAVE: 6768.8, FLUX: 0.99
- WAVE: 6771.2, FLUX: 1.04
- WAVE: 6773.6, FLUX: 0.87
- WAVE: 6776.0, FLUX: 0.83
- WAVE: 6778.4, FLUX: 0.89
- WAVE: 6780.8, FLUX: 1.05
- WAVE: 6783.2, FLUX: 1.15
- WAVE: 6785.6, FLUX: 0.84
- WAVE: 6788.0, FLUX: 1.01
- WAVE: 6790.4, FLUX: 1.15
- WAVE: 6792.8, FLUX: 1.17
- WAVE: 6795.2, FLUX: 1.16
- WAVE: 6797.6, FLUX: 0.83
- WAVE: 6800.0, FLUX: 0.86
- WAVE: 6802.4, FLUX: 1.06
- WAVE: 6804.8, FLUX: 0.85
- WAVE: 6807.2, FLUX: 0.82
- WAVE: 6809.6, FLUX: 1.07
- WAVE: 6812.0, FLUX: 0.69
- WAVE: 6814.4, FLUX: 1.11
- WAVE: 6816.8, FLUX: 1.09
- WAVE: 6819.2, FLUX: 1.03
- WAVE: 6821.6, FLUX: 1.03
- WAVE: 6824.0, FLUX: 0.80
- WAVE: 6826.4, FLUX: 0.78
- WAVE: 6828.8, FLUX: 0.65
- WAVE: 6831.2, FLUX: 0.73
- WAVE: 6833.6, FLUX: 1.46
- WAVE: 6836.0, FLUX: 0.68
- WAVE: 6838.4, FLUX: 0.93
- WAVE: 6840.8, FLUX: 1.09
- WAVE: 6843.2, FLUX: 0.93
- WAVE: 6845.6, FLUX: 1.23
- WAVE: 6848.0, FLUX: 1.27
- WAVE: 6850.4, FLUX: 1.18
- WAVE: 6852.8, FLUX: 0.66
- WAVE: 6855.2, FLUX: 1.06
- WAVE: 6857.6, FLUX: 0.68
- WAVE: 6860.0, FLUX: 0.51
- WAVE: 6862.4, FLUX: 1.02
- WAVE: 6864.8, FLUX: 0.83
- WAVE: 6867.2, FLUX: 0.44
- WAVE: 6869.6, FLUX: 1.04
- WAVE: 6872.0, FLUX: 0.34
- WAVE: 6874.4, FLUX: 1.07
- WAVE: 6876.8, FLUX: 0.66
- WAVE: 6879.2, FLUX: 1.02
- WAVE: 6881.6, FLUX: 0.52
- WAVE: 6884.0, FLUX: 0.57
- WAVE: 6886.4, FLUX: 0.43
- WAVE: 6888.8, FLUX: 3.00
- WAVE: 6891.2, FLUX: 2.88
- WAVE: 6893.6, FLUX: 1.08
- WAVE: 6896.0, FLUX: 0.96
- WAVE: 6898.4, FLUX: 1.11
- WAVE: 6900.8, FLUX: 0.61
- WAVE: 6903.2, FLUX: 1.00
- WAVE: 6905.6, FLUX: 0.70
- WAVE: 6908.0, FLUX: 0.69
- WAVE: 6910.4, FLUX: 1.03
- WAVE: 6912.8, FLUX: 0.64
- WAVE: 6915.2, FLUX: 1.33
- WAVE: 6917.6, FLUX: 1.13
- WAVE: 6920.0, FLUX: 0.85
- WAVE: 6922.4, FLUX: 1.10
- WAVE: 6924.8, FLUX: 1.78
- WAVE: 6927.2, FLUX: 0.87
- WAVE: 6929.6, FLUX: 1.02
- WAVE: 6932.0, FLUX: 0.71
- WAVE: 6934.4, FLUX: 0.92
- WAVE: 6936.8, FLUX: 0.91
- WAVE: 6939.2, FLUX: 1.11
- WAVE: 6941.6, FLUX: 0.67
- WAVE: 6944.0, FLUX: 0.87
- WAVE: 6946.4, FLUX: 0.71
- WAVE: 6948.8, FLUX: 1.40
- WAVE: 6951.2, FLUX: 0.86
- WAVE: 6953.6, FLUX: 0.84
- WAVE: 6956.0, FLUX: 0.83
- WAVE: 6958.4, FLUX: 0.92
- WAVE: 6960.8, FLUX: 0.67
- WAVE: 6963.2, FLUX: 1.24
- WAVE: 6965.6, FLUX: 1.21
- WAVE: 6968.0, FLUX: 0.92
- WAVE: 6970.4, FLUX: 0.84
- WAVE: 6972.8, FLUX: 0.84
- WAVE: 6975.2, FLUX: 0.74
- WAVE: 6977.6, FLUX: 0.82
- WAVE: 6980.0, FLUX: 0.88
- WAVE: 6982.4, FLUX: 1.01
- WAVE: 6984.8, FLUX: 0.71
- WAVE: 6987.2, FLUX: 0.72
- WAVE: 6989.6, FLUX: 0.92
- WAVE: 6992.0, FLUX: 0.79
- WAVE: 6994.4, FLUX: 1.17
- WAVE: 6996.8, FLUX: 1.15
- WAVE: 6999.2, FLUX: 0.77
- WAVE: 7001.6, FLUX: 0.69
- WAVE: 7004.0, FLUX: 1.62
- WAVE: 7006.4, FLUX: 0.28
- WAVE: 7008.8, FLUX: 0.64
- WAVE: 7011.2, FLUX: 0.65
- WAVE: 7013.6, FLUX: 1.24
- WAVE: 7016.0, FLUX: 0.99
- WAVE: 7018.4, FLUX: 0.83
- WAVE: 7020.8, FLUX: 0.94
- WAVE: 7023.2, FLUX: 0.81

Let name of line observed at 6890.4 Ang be H-beta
